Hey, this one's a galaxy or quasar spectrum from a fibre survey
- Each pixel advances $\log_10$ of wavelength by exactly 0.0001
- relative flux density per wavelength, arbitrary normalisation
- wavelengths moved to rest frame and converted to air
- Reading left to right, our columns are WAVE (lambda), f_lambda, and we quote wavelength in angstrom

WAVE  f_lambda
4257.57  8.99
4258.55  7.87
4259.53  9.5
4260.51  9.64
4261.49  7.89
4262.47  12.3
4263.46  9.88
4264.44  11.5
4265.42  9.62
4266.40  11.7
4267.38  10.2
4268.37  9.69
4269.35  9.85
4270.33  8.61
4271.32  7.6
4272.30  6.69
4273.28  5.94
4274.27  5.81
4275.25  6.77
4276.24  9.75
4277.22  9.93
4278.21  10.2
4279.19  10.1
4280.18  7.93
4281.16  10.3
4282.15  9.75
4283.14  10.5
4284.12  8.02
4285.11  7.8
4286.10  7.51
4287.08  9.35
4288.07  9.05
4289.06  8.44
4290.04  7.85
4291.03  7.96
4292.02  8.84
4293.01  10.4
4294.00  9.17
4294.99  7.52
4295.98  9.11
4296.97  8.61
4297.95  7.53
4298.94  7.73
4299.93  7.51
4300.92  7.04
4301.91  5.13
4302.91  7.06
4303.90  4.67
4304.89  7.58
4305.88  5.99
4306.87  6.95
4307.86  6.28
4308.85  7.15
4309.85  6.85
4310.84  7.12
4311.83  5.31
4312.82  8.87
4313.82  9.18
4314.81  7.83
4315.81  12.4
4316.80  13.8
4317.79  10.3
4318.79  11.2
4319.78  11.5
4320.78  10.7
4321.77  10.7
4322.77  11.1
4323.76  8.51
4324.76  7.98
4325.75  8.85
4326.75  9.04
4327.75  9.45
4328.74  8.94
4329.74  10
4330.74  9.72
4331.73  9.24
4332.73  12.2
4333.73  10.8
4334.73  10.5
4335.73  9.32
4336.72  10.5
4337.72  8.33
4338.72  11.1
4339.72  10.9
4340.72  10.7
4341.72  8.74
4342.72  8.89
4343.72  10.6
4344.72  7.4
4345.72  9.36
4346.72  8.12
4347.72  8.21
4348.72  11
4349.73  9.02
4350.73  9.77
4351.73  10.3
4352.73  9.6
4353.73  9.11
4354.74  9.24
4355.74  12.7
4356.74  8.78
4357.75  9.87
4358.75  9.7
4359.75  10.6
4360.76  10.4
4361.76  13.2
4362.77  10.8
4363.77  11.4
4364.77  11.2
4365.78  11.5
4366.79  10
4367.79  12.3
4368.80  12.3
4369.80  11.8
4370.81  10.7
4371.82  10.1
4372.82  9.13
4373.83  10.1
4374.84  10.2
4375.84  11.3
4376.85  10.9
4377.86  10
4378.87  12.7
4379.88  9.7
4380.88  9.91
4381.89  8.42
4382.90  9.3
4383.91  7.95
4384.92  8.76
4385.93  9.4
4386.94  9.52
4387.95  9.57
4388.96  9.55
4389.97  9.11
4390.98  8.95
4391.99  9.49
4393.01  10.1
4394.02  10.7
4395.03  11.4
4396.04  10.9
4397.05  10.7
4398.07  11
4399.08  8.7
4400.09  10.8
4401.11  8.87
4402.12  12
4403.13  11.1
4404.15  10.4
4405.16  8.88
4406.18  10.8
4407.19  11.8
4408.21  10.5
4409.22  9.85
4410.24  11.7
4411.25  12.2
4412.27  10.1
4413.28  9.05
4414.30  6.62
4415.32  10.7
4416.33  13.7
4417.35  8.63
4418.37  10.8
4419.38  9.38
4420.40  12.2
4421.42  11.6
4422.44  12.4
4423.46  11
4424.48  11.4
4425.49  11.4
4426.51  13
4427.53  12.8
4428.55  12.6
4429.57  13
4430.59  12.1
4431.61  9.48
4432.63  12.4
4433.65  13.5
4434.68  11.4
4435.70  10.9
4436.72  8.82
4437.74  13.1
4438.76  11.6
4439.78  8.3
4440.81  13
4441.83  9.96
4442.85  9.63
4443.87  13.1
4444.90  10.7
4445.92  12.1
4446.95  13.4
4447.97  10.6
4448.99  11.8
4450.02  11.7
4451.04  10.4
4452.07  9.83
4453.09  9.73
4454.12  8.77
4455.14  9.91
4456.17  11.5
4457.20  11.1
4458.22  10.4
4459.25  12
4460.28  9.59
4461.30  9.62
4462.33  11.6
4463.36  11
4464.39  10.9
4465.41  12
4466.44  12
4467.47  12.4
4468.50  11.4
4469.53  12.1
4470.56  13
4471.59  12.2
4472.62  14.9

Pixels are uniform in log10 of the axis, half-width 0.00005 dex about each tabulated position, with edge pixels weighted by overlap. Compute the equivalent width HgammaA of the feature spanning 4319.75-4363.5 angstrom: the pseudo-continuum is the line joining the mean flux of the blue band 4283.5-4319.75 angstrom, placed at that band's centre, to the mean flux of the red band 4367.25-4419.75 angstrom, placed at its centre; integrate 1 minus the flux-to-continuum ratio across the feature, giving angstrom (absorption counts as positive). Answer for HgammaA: -3.9 angstrom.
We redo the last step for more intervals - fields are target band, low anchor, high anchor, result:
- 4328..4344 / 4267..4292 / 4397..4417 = -0.99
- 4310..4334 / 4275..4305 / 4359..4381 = -0.83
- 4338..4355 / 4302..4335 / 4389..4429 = -0.05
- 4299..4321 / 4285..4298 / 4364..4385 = 2.08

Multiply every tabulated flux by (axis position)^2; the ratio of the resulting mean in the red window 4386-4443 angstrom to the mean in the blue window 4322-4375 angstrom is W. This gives 1.10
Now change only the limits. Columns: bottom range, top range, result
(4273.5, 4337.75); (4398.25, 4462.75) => 1.32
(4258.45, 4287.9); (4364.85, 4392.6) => 1.17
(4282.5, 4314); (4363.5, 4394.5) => 1.36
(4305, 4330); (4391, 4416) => 1.19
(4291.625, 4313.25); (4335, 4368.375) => 1.40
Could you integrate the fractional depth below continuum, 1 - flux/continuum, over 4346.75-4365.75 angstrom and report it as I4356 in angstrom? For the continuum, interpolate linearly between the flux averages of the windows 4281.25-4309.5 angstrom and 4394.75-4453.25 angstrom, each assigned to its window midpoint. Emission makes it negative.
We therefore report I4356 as -1.7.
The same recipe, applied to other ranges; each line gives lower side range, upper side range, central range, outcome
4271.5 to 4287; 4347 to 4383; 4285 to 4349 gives 3.2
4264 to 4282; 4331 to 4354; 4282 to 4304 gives 2.6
